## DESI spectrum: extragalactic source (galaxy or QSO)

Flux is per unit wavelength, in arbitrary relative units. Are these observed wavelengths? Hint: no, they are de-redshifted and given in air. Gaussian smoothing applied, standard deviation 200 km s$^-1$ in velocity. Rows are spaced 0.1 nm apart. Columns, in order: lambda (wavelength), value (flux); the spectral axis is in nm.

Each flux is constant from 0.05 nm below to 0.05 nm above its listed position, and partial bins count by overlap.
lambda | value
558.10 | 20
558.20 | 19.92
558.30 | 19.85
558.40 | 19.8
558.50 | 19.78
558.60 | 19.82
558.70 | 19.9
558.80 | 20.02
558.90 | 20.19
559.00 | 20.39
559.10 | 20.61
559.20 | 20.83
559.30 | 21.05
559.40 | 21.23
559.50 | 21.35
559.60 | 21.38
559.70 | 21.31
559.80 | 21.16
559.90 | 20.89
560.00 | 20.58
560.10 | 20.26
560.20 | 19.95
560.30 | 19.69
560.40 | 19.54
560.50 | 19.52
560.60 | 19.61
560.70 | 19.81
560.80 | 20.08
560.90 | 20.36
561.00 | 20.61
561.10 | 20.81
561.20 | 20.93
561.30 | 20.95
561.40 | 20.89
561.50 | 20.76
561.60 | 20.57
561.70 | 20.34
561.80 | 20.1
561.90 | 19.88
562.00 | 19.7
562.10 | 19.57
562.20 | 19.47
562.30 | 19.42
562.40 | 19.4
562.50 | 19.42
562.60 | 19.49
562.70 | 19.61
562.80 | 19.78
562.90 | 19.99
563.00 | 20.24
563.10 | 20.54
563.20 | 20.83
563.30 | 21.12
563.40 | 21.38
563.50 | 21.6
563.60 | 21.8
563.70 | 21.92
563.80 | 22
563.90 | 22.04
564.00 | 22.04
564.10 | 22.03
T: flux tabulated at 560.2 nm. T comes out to 19.95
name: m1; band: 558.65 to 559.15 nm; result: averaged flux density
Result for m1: 20.2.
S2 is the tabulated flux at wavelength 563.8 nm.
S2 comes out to 22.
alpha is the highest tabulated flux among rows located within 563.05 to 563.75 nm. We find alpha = 21.92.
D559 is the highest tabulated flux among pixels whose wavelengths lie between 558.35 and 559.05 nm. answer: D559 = 20.39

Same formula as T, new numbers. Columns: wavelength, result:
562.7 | 19.61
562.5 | 19.42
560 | 20.58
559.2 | 20.83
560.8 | 20.08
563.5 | 21.6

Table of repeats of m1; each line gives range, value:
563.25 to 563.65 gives 21.5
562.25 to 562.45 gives 19.4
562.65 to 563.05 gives 19.9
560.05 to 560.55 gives 19.8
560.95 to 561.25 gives 20.8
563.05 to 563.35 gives 20.8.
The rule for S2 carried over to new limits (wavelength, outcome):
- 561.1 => 20.81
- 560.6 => 19.61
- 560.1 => 20.26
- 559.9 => 20.89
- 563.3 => 21.12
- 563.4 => 21.38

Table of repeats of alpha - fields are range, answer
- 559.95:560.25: 20.58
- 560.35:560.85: 20.08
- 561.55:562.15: 20.57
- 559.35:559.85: 21.38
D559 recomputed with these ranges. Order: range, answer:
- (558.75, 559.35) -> 21.05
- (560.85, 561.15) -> 20.81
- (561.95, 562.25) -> 19.7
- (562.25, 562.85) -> 19.78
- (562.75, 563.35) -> 21.12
